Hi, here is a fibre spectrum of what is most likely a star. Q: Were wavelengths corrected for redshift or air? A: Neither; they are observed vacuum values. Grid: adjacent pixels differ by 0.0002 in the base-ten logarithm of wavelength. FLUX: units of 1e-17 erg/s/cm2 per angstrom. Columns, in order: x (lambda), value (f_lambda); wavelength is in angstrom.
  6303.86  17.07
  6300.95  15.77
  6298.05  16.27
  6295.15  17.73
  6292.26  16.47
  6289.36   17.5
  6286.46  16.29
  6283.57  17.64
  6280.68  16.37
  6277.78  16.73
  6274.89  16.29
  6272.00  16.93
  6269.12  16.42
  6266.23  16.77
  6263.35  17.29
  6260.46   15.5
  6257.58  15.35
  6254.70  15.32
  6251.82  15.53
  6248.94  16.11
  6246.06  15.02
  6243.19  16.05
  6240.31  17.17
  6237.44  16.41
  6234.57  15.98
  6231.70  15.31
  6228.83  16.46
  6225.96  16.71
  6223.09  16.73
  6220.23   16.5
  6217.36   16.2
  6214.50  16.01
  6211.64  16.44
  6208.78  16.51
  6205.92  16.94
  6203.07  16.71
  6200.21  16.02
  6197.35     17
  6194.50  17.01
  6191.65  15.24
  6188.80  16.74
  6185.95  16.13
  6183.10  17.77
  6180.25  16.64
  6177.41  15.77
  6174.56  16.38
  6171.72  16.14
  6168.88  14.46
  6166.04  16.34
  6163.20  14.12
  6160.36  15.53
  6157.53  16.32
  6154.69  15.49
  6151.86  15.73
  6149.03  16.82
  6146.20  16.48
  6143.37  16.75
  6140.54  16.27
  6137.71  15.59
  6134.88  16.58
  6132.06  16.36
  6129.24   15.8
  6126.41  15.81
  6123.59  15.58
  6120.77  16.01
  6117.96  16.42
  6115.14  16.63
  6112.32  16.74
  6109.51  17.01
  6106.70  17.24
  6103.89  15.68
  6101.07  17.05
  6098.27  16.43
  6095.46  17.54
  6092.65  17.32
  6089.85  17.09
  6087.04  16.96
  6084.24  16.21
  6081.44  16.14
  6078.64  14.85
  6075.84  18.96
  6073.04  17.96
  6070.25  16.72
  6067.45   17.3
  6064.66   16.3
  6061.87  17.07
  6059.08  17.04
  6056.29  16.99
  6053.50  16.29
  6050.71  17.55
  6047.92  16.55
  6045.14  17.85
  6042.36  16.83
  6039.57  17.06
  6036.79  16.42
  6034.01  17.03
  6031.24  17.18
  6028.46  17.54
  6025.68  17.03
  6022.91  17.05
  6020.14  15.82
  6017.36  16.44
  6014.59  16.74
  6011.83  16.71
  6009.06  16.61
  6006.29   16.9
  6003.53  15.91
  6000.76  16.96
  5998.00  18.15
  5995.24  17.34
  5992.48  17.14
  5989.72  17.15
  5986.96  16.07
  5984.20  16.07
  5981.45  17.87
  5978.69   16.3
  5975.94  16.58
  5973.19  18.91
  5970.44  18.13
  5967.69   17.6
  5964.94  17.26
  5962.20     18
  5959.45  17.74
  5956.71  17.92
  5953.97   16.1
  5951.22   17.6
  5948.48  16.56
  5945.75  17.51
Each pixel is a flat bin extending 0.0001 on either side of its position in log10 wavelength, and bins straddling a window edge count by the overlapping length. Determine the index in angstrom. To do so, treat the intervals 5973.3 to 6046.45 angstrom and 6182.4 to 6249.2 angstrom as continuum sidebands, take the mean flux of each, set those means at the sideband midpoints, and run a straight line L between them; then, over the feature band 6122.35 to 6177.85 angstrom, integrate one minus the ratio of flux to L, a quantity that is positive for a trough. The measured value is 2.1 angstrom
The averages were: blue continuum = 16.9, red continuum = 16.4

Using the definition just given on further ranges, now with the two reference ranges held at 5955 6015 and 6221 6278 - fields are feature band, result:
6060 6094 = -0.1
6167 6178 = 0.5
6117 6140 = 0.9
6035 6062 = 0.0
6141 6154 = 0.2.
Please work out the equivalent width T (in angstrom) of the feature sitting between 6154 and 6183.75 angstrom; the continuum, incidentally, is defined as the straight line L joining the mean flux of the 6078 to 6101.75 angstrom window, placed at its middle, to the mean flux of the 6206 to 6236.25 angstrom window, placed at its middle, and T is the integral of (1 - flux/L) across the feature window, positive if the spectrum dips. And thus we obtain 1.1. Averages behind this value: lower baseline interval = 16.7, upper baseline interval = 16.3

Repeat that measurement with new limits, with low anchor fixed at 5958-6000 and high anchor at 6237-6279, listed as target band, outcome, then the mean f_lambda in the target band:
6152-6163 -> 0.7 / 15.6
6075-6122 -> 0.4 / 16.7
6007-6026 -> 0.6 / 16.6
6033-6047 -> 0.1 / 17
